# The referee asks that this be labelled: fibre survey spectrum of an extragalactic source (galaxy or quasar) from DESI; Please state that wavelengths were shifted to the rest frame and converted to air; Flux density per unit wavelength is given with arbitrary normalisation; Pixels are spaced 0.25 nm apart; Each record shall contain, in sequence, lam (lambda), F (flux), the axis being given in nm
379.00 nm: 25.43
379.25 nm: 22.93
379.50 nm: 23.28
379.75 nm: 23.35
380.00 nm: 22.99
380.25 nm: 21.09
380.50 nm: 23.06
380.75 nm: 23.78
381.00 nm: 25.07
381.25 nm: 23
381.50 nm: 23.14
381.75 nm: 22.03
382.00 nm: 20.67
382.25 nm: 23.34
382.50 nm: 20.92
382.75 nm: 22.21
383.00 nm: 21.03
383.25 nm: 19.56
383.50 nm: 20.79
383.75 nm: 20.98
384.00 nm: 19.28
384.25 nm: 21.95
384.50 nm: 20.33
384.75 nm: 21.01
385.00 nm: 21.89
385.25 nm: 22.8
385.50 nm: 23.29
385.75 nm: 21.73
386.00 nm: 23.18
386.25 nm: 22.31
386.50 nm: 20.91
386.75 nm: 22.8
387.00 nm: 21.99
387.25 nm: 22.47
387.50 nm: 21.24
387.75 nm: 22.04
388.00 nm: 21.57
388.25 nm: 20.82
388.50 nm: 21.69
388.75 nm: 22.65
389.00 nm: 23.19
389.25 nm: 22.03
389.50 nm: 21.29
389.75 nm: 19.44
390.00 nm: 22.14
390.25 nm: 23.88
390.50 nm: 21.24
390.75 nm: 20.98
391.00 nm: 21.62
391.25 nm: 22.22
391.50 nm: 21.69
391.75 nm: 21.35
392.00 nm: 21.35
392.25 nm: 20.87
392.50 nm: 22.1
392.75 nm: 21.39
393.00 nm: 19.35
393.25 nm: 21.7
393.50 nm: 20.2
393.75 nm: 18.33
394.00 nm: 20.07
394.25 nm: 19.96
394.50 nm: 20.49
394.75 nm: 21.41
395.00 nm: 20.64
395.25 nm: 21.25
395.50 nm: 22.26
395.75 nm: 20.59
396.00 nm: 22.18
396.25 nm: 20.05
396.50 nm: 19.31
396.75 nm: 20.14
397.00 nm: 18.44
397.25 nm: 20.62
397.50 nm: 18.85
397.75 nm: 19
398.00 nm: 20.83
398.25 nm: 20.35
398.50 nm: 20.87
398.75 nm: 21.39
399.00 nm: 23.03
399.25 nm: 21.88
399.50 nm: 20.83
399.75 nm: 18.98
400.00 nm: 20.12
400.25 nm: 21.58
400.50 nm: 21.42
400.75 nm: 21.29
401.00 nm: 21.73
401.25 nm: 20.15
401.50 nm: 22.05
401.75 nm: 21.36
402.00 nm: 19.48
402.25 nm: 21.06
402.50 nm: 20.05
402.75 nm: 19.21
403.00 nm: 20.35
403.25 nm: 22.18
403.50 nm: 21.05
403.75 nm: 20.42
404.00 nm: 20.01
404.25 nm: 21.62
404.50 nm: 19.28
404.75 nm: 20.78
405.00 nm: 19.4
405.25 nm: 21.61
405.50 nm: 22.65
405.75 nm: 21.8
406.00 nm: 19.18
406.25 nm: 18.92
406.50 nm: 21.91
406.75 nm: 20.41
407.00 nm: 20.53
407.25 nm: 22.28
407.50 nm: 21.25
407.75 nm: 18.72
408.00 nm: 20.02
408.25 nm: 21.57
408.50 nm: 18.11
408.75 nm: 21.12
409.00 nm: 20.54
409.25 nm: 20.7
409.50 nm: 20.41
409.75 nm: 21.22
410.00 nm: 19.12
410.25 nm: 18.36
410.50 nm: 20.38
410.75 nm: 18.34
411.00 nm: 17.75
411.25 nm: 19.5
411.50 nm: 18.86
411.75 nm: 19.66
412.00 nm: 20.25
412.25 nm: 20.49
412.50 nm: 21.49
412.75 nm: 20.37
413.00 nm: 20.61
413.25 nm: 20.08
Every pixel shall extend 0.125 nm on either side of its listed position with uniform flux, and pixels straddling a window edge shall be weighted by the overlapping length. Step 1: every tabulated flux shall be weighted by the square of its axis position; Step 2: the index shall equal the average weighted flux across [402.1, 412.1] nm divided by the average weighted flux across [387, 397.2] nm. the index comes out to 1.0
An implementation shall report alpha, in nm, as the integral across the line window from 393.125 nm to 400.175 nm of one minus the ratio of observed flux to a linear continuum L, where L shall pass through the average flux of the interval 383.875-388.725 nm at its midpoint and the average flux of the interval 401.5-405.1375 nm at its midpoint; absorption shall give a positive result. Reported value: 0.168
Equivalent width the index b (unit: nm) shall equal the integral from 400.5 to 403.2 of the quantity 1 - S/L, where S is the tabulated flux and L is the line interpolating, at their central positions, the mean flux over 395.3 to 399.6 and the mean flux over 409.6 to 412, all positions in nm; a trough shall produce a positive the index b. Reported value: -0.07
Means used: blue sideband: 20.6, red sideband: 19.3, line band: 20.7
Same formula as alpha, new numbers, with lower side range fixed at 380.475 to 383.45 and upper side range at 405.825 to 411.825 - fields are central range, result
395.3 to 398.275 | 0.11 nm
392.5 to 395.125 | 0.10 nm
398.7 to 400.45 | -0.03 nm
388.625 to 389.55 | -0.03 nm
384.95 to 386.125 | -0.04 nm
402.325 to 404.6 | -0.01 nm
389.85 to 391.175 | -0.02 nm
